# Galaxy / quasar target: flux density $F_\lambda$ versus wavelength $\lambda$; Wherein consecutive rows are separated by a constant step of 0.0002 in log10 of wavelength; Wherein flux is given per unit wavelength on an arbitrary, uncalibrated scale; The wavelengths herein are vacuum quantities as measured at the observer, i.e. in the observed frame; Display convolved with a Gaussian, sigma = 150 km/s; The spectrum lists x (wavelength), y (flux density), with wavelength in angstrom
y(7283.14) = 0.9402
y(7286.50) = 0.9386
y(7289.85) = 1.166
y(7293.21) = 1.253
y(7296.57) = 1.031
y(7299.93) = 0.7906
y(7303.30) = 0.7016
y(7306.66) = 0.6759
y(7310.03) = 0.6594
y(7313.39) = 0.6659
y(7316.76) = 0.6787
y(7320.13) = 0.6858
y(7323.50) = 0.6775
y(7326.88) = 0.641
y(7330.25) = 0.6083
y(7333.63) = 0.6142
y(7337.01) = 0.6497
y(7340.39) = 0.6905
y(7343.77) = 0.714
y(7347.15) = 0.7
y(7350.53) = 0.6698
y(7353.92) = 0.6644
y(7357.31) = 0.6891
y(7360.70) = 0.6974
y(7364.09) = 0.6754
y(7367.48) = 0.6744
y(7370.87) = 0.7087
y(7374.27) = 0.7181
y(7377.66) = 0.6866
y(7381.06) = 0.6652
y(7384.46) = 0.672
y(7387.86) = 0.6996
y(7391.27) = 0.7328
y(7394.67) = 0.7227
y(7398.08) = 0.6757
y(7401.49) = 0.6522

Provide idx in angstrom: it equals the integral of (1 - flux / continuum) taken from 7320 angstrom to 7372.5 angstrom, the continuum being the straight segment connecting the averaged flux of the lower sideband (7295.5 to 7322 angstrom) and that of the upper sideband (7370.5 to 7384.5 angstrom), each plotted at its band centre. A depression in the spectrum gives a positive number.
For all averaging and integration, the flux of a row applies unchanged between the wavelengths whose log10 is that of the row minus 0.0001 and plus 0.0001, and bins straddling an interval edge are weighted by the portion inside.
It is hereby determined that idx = 2.6 angstrom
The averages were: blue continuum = 0.729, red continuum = 0.691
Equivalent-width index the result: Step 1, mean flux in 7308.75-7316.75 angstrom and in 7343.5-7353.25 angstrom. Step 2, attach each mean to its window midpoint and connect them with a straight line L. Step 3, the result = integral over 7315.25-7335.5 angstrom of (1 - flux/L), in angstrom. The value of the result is 0.7 angstrom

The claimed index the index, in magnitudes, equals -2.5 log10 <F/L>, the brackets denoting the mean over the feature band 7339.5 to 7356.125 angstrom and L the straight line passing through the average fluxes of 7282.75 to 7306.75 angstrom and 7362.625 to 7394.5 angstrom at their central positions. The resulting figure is 0.15 mag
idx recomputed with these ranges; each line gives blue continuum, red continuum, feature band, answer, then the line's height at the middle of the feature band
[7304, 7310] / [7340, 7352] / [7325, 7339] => 1.2 angstrom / 0.688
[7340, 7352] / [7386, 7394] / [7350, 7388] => 1.1 angstrom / 0.706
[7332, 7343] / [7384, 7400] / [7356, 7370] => -0.2 angstrom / 0.678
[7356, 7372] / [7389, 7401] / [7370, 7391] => 0.1 angstrom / 0.696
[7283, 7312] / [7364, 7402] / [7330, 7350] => 3.3 angstrom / 0.798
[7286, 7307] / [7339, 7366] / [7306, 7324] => 4.0 angstrom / 0.865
